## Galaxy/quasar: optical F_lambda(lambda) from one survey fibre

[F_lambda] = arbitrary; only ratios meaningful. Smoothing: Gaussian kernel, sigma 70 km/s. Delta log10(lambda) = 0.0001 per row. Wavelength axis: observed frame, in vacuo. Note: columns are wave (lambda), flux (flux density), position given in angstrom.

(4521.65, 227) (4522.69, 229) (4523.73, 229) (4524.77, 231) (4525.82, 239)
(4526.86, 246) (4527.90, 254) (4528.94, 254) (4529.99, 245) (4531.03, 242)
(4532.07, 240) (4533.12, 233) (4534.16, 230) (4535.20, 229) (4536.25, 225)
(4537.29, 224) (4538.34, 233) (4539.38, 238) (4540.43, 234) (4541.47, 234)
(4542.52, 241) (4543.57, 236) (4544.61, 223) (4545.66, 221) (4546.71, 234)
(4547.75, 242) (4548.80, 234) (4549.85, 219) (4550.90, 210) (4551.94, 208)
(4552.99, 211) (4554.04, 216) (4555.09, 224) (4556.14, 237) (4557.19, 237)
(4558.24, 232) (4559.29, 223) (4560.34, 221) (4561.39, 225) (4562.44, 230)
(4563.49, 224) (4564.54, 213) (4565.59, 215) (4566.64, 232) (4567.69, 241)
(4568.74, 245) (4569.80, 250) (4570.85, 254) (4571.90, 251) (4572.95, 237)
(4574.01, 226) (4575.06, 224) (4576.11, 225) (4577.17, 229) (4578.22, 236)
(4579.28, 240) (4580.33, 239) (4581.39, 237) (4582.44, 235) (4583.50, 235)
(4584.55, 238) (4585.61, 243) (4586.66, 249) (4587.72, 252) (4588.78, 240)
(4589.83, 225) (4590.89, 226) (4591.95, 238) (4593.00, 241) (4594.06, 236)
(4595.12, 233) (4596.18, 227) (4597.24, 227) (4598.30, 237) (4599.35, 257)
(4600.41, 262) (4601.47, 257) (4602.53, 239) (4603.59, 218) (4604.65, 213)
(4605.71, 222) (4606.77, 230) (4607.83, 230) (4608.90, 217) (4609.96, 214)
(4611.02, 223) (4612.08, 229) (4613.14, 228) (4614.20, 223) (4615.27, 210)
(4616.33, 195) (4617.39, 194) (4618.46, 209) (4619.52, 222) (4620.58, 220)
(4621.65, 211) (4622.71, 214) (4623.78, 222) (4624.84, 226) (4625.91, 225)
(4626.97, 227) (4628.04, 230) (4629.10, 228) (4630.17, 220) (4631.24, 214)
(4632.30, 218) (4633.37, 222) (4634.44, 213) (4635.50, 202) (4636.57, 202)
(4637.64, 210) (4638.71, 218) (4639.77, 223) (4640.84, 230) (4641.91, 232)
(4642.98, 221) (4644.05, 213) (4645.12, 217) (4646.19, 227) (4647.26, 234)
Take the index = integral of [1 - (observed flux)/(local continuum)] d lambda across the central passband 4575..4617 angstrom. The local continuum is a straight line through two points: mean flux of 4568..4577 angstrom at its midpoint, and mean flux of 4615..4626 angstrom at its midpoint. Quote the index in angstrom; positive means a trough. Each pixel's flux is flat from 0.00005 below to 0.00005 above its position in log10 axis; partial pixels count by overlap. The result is -1.1 angstrom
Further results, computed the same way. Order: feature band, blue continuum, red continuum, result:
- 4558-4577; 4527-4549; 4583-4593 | 0.48 angstrom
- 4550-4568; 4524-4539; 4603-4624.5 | 0.58 angstrom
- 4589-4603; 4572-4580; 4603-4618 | -0.95 angstrom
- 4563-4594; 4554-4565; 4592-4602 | -0.24 angstrom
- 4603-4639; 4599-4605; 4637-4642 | 2.10 angstrom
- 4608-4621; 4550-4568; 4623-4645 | 0.29 angstrom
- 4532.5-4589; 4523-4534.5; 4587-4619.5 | 0.80 angstrom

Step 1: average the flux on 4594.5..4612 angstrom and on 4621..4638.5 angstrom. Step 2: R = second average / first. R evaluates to 0.94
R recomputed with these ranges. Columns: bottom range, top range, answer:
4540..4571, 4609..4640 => 0.95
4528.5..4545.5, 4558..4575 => 0.99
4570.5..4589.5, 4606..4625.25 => 0.91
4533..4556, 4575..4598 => 1.04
